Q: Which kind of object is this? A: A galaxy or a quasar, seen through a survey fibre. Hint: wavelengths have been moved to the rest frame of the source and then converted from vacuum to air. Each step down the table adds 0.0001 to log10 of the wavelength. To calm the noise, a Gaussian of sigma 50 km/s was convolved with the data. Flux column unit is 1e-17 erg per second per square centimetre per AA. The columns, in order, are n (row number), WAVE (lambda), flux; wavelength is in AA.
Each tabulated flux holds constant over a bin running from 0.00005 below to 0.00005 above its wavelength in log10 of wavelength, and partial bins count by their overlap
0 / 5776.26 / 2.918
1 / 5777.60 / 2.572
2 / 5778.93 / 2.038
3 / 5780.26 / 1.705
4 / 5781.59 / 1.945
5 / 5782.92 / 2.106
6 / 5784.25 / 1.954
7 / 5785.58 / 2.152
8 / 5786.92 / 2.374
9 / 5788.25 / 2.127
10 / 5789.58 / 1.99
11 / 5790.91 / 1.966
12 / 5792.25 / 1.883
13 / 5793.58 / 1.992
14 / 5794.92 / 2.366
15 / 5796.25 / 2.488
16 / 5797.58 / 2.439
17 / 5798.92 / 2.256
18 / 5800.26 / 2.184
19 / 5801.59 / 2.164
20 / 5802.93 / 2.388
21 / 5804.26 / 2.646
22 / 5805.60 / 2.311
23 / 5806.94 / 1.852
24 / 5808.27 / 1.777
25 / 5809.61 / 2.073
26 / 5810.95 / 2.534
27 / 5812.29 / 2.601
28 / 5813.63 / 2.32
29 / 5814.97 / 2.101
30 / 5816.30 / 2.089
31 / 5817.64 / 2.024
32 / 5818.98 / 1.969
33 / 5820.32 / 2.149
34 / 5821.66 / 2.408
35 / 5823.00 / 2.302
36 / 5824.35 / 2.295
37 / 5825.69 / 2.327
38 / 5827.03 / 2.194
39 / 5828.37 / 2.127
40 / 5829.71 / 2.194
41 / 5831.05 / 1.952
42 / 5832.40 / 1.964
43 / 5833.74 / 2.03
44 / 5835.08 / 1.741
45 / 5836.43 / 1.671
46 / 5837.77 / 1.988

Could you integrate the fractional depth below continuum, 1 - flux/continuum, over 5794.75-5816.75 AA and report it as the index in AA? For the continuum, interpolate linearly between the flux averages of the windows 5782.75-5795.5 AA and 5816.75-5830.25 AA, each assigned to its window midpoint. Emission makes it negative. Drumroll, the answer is -1.33 AA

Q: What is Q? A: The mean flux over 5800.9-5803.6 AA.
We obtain 2.28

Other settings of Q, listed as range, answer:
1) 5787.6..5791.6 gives 2.03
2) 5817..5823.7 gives 2.17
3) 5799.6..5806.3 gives 2.34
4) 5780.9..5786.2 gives 2.04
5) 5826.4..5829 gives 2.16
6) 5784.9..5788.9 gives 2.22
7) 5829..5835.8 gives 1.97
